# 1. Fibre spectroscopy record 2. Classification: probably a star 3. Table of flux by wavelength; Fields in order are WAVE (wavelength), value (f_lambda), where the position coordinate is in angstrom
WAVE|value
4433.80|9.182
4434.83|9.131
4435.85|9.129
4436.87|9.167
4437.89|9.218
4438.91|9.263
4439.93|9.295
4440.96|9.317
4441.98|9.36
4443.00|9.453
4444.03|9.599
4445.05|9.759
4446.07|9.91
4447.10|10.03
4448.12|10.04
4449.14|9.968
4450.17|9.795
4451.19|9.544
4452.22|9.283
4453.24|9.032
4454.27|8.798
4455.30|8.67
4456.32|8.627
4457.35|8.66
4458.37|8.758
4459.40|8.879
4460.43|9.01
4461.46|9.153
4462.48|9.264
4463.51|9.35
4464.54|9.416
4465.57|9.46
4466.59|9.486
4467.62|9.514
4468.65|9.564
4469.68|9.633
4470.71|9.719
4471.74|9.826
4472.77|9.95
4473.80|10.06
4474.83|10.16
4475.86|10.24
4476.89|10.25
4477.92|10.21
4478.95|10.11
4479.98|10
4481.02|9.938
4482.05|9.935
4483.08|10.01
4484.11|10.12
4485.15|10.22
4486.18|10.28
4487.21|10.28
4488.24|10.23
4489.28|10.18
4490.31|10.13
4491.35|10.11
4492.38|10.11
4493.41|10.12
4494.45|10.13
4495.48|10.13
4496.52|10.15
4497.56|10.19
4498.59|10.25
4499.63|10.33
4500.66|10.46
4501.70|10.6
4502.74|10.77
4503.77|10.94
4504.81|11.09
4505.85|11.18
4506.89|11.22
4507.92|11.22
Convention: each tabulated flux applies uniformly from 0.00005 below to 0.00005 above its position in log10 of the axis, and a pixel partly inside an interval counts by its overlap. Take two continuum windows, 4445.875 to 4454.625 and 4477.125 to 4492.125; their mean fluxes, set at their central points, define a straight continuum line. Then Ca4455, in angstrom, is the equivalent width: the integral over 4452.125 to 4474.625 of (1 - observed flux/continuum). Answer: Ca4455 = 1.2 angstrom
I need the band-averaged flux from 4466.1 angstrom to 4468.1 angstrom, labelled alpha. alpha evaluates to 9.49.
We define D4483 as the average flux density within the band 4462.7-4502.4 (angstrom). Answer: 10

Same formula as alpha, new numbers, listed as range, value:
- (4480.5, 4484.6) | 10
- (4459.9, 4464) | 9.19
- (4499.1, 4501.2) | 10.4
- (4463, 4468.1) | 9.45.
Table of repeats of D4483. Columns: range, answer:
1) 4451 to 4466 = 9.04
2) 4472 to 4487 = 10.1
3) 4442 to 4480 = 9.54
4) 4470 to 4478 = 10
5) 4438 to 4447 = 9.5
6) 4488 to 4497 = 10.1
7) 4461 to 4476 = 9.64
